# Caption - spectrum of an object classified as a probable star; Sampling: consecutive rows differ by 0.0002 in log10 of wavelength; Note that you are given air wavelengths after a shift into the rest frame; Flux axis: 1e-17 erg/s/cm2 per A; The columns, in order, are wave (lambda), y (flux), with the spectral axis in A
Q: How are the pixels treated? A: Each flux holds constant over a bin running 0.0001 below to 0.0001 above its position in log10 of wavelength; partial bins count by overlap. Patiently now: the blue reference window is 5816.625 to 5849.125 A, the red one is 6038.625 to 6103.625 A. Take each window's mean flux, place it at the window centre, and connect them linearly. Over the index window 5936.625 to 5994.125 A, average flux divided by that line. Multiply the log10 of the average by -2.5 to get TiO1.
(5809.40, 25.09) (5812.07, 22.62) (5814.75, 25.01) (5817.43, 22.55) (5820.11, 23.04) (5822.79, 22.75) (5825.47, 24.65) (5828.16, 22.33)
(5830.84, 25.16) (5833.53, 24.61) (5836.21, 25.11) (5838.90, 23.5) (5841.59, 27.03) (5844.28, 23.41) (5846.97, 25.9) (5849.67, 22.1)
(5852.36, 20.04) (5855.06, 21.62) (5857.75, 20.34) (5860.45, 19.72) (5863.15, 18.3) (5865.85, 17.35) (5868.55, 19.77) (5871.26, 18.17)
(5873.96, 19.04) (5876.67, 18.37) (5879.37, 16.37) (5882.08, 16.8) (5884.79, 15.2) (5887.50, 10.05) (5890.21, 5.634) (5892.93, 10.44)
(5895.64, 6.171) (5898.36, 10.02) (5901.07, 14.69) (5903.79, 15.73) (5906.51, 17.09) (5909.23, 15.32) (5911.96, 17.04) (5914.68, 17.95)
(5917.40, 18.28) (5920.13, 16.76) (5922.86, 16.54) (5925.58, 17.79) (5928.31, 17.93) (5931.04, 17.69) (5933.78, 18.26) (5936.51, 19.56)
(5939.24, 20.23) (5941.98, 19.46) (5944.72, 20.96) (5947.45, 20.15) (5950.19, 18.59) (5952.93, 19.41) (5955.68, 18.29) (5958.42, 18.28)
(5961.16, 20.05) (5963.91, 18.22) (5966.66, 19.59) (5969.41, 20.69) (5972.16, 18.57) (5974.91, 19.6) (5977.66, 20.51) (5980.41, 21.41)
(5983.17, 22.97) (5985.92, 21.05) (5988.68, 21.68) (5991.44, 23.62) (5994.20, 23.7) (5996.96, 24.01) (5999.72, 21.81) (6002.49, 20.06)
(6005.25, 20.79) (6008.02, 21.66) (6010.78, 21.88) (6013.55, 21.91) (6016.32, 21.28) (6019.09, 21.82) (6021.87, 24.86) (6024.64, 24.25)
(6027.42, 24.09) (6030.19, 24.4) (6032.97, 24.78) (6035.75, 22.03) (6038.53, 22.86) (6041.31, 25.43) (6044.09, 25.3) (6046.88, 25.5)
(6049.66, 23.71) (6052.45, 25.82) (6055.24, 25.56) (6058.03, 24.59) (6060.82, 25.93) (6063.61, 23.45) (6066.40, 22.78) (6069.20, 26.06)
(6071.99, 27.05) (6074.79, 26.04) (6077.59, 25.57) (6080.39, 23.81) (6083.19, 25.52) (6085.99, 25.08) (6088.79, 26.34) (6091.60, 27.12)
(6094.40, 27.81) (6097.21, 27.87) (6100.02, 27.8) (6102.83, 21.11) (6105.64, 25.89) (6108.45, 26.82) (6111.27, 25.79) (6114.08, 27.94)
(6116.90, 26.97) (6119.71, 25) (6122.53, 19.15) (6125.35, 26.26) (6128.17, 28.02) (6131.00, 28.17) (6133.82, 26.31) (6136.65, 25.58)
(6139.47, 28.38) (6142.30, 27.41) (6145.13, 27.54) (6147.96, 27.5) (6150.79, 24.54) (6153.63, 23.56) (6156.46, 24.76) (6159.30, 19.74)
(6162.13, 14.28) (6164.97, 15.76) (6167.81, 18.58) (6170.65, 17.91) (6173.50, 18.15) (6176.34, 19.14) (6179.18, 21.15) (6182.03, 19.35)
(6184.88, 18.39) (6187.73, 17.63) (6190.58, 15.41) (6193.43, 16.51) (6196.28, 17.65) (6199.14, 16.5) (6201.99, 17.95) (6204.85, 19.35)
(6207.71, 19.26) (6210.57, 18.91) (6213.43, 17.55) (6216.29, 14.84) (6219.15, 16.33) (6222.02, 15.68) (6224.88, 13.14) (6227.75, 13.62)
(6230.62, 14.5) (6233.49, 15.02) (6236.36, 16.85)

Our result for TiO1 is 0.22 mag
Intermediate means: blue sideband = 24.1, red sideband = 25.4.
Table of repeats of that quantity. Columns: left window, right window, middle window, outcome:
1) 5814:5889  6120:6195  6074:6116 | -0.20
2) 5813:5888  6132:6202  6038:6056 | -0.19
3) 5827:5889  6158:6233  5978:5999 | -0.18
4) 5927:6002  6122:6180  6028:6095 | -0.16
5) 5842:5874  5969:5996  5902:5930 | 0.23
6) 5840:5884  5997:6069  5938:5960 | 0.13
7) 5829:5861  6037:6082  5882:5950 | 0.44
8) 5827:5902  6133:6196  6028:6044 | -0.20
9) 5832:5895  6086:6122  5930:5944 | 0.11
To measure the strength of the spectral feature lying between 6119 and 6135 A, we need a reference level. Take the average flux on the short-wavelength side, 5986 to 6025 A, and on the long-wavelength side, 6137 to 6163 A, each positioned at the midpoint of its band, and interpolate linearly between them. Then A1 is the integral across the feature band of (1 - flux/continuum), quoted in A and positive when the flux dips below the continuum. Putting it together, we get -0.91 A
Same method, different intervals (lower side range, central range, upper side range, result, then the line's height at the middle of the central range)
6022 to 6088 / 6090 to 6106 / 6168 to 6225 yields -2.59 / 22.6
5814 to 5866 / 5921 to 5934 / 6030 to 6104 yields 3.38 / 23.7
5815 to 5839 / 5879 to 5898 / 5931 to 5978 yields 9.21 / 21.7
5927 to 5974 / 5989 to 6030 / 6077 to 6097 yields -0.84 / 22.1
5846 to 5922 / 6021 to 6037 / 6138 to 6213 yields -5.00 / 18.3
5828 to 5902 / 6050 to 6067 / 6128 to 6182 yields -2.72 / 21.3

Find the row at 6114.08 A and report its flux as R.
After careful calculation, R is 27.94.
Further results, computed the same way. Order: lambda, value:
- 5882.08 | 16.8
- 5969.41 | 20.69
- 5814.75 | 25.01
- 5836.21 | 25.11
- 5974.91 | 19.6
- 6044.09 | 25.3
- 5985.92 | 21.05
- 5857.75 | 20.34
